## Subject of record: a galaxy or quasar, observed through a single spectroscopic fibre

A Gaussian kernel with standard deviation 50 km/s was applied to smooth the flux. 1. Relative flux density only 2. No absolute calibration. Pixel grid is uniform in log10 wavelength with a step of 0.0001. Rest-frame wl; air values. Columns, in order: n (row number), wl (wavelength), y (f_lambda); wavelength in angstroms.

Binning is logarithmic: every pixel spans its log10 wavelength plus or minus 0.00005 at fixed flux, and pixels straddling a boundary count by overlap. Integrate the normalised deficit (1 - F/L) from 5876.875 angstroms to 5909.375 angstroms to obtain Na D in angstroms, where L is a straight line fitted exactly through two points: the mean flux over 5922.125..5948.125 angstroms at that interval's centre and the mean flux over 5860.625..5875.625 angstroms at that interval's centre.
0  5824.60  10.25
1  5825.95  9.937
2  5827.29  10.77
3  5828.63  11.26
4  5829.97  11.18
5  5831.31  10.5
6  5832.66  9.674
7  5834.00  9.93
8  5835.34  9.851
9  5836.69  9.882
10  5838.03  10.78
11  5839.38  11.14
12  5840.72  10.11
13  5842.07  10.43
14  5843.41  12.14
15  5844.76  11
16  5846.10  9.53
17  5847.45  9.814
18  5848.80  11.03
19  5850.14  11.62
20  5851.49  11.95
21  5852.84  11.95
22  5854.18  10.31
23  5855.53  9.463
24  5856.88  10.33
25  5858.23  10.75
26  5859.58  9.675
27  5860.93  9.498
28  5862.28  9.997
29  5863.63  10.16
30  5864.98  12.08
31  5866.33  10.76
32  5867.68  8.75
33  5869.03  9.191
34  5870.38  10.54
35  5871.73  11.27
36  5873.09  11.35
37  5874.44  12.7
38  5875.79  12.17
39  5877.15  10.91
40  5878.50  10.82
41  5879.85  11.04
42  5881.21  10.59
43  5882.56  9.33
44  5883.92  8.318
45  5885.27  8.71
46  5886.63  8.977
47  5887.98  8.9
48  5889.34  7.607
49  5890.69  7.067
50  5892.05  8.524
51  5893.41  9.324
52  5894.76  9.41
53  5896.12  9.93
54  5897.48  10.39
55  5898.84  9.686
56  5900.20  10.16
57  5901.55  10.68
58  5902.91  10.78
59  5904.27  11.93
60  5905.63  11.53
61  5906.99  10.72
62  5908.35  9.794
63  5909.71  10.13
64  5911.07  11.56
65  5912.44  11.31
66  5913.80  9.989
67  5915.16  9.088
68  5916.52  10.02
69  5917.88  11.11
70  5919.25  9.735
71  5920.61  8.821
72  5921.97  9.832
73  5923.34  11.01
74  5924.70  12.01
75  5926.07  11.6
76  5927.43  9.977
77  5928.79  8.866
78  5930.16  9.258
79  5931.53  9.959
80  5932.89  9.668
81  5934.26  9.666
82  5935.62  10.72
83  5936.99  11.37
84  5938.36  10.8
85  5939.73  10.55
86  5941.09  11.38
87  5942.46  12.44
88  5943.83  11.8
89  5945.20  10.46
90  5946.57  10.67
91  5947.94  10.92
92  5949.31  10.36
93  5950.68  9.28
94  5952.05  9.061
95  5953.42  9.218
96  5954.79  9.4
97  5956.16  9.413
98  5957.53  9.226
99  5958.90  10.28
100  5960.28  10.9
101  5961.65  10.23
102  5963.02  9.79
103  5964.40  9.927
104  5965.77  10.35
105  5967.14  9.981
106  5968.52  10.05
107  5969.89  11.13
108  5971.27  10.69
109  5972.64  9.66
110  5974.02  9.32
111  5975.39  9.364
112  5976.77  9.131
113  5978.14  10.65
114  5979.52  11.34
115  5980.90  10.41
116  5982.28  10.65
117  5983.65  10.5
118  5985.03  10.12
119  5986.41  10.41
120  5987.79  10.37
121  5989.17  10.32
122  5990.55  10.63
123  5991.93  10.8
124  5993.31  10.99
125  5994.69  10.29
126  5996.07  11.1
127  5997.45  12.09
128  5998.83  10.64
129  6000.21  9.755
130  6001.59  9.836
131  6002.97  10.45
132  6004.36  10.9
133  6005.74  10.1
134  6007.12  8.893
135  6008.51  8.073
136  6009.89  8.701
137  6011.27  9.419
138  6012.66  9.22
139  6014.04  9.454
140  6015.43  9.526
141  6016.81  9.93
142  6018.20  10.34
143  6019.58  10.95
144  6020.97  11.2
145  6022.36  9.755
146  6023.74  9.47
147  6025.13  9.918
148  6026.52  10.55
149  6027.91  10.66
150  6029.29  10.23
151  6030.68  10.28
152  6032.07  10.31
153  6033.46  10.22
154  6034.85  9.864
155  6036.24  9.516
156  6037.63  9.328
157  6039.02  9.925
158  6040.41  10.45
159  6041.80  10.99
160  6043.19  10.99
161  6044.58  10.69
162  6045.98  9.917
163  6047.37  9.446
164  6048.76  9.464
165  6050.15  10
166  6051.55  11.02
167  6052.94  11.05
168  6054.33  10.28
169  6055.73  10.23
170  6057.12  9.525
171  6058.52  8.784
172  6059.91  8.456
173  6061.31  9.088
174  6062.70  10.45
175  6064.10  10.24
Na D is 2.7 angstroms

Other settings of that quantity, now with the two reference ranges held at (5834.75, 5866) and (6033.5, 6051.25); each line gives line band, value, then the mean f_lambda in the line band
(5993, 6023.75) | 0.4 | 10.1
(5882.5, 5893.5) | 2.1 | 8.44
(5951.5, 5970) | 0.7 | 9.9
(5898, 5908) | -0.3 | 10.7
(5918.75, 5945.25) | -0.3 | 10.5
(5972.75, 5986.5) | 0.1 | 10.2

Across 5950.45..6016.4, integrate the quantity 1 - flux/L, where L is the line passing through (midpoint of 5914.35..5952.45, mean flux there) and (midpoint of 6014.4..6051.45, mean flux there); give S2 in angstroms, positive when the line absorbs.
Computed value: 1.42 angstroms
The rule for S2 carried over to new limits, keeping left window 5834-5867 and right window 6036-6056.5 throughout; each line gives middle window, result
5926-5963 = 0.6 angstroms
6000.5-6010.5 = 0.7 angstroms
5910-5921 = 0.2 angstroms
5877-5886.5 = 0.6 angstroms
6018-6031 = -0.1 angstroms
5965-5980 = 0.3 angstroms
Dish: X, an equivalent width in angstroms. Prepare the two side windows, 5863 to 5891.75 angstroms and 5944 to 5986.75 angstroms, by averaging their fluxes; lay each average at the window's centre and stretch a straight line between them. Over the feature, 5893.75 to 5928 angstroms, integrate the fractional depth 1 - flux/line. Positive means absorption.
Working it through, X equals -1.3 angstroms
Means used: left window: 10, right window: 10.1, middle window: 10.4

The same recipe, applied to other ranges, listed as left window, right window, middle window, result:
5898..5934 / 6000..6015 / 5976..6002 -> -2.3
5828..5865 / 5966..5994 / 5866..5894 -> 1.7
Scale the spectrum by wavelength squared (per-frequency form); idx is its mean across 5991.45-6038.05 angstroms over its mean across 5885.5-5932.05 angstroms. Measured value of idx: 1.0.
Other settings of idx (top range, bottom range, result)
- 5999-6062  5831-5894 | 1.03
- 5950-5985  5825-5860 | 0.99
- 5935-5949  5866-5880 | 1.04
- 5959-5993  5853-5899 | 1.07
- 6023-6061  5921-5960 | 1.01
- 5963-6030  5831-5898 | 1.04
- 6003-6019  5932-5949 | 0.90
